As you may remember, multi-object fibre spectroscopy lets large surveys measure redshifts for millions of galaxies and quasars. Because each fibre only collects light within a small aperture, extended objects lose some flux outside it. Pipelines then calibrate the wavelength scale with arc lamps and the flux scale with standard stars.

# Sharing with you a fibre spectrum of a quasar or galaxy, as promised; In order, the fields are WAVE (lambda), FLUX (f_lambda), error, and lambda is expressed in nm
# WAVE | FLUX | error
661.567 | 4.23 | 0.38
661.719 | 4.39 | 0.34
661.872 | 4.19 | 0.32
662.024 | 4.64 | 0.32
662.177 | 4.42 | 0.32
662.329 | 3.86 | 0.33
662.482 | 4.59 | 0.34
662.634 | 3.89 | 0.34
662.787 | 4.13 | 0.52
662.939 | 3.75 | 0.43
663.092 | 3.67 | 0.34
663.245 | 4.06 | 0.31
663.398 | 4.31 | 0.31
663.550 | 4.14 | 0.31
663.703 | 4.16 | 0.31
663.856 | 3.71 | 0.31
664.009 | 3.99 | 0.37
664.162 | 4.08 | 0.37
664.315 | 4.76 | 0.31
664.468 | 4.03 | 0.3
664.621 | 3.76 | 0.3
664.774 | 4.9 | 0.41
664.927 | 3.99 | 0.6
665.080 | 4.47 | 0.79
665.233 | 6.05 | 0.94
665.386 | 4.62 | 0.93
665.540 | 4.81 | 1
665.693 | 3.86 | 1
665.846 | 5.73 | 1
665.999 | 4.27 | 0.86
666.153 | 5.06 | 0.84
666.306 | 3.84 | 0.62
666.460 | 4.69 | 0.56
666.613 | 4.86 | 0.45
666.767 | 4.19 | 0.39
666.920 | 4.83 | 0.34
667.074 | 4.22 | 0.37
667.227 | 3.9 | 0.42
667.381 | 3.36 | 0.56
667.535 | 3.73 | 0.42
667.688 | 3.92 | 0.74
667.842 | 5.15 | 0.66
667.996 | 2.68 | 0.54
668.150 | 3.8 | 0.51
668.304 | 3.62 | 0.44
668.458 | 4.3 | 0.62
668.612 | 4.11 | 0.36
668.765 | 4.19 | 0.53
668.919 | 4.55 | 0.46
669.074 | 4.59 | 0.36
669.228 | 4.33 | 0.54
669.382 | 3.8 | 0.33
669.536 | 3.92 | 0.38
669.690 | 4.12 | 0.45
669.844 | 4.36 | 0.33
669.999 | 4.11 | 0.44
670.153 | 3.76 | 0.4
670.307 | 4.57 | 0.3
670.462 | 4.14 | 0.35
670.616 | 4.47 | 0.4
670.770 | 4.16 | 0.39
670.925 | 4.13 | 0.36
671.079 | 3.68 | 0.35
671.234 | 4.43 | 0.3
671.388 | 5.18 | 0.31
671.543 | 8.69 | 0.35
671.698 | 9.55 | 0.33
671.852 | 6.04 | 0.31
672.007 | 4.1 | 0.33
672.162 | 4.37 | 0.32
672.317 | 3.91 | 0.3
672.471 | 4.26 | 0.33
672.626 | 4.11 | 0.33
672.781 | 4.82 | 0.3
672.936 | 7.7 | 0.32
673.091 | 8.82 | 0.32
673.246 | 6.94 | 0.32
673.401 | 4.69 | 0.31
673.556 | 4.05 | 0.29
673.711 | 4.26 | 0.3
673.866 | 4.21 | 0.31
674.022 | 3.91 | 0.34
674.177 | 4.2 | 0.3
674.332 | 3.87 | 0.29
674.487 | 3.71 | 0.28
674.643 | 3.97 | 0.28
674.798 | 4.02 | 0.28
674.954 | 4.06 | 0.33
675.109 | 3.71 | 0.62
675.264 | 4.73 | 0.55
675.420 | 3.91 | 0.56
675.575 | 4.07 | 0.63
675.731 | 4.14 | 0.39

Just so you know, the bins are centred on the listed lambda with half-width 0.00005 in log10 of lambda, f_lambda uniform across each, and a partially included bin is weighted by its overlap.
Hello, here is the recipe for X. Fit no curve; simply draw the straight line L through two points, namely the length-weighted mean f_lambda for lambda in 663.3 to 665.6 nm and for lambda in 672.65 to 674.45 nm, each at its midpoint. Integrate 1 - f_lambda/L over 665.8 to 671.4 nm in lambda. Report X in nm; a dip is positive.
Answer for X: 0.604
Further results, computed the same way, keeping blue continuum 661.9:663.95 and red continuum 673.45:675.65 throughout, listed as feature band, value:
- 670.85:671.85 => -0.46 nm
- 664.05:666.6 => -0.29 nm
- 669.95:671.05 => -0.03 nm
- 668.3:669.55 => -0.04 nm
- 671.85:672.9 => -0.12 nm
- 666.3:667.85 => -0.05 nm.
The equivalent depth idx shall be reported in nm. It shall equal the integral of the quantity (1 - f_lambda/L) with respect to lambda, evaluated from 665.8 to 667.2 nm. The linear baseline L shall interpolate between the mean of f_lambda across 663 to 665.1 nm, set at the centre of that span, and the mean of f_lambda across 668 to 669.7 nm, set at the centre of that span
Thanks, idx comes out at -0.17 nm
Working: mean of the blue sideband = 4.13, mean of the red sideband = 4.06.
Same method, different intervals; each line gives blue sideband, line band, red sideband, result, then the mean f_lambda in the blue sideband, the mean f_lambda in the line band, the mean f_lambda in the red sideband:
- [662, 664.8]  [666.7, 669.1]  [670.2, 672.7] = 0.28 nm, 4.13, 4.06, 4.97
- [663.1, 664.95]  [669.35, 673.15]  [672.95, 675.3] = -0.39 nm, 4.14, 5.01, 4.69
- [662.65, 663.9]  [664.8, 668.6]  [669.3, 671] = -0.25 nm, 3.99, 4.33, 4.14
